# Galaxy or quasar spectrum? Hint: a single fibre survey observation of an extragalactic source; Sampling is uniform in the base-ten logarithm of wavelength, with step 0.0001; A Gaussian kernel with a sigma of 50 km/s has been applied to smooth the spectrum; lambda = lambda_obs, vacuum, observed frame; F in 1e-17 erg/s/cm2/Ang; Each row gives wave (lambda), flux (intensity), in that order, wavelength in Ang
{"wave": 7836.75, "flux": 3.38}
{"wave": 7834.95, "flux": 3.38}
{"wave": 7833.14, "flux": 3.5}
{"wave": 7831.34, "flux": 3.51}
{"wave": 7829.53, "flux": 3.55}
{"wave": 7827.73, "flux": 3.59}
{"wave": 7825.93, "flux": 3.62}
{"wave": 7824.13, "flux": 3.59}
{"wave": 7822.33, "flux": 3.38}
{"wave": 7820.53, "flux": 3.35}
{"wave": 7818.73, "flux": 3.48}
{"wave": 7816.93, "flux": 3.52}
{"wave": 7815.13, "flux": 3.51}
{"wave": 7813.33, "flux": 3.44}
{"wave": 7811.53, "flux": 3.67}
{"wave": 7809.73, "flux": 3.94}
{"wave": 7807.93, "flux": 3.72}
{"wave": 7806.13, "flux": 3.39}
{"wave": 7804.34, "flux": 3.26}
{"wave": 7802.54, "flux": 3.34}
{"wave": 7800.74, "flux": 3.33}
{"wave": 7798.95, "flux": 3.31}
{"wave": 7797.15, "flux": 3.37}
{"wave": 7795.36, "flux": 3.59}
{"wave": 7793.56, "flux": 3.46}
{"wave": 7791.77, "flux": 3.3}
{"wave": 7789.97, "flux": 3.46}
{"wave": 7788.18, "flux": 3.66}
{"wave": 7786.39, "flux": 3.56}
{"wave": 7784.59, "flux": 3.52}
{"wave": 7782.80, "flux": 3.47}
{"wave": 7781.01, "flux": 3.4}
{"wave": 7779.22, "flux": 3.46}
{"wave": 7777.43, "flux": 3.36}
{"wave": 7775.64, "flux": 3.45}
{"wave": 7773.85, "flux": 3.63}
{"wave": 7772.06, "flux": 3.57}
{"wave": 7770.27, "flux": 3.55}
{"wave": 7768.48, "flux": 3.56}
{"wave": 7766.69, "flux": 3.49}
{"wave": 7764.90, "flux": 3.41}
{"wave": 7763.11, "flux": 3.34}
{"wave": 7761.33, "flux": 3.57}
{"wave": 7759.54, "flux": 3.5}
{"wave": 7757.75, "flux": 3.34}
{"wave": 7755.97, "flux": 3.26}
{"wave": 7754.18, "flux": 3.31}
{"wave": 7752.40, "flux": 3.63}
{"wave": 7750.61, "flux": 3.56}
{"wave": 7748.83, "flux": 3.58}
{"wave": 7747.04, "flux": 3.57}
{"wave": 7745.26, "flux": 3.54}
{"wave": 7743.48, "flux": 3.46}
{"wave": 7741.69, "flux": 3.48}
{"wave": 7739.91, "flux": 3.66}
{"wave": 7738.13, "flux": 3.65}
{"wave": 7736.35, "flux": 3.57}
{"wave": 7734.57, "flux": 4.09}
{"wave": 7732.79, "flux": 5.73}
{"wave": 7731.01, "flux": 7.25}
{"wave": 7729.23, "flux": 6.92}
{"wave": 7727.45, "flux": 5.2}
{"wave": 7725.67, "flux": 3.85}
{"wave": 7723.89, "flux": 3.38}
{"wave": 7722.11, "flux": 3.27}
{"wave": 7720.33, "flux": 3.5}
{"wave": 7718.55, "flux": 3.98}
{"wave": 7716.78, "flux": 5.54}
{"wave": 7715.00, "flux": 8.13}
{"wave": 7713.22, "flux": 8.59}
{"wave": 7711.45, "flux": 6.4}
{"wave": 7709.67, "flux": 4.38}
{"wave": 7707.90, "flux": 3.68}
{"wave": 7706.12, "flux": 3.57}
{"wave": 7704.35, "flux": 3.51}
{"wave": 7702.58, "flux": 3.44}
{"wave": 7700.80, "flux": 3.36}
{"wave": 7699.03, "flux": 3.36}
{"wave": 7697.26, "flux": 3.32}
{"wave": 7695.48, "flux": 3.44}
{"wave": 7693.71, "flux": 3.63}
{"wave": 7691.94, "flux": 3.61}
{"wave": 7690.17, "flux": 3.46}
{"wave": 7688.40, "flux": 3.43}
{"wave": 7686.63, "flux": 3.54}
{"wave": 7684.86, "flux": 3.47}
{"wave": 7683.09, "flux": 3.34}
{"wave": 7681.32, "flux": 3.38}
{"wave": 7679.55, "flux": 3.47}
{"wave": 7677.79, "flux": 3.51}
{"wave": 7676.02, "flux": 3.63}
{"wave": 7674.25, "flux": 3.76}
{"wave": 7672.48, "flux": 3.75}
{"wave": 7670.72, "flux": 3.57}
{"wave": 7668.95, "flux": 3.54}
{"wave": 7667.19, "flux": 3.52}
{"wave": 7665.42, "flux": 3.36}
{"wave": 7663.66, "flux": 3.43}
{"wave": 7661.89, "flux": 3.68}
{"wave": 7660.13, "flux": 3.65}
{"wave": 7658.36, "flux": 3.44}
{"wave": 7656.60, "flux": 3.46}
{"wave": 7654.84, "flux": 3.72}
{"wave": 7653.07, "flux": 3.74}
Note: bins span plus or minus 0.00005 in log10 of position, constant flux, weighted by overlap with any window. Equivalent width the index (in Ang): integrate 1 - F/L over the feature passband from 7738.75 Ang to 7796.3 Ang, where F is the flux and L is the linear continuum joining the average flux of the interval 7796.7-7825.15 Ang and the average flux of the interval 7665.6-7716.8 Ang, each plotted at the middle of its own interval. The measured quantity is 2.8 Ang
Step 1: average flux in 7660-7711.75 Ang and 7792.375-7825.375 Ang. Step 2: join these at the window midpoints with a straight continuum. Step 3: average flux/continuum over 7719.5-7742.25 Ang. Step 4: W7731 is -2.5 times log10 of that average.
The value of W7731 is -0.24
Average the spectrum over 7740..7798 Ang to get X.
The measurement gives 3.48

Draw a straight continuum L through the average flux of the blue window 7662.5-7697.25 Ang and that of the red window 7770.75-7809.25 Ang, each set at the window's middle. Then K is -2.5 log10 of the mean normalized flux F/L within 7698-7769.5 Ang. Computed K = -0.20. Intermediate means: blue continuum 3.51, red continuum 3.46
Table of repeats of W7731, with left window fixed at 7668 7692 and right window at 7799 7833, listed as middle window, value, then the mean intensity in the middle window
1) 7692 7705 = 0.03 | 3.45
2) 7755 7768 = 0.03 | 3.42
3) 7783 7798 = 0.01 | 3.49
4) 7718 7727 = -0.04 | 3.66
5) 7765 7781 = 0.01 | 3.5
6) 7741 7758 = 0.01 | 3.48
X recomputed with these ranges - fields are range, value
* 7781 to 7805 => 3.43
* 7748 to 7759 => 3.45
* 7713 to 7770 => 4.19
